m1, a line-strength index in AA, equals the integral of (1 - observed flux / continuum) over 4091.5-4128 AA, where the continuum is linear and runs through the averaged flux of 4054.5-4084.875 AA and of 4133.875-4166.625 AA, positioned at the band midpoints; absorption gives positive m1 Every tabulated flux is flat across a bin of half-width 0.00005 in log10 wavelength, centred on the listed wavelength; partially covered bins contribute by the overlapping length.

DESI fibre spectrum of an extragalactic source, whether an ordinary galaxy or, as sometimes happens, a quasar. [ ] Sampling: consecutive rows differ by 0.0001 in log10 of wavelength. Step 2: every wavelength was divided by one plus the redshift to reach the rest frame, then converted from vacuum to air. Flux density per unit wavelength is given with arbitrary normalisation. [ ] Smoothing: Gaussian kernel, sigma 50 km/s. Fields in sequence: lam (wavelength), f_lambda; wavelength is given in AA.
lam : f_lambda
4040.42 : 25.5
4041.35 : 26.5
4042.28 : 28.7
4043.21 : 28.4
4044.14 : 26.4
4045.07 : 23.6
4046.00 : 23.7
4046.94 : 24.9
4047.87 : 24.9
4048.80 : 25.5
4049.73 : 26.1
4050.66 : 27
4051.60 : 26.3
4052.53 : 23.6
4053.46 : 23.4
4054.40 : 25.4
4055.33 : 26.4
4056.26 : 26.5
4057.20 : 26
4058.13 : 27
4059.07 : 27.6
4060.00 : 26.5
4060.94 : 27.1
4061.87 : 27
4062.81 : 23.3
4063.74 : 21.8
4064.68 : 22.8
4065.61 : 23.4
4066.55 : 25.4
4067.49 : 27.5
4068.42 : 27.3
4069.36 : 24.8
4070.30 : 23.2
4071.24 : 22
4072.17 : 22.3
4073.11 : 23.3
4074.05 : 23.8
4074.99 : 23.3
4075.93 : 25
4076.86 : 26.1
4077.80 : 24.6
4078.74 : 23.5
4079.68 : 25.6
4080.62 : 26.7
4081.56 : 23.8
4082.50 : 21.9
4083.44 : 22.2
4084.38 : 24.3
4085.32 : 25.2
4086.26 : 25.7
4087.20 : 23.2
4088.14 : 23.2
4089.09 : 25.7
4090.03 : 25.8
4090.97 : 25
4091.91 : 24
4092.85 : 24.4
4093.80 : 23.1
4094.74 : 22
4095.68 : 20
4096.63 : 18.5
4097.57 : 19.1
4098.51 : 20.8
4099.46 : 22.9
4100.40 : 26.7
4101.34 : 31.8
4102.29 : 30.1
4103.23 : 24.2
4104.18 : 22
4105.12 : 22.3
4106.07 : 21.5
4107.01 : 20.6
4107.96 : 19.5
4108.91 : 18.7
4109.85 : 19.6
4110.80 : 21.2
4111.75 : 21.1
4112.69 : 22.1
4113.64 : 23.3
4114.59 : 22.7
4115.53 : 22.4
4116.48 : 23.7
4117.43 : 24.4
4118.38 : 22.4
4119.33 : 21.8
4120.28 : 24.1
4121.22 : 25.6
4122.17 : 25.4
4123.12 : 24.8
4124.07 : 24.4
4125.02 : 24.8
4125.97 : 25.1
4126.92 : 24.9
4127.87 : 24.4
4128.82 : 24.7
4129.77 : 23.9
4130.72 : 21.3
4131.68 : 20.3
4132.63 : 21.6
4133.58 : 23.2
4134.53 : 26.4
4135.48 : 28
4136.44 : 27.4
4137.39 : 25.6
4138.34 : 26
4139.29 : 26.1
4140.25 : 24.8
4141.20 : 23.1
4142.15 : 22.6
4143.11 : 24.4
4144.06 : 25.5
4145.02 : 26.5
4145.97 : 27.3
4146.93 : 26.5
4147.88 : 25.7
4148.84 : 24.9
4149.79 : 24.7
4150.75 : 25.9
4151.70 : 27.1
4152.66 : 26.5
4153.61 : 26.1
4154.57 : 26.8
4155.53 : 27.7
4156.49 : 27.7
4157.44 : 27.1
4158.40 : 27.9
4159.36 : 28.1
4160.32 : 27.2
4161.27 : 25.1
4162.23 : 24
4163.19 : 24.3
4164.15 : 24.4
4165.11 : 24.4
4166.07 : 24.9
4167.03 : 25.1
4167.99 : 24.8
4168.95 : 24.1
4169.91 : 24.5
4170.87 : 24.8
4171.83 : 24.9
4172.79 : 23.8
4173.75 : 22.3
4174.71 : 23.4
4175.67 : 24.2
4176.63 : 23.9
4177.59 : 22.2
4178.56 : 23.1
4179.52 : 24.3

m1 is 3.2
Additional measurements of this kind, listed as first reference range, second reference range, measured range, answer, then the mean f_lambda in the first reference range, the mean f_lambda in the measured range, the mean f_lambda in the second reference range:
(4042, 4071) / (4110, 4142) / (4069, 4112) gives 2.4 AA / 25.5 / 23.4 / 23.9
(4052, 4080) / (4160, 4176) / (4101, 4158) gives 0.5 AA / 24.9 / 24.4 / 24.5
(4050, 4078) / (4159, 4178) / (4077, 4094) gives 0.4 AA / 25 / 24.4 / 24.5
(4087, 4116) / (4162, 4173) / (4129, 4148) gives -0.8 AA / 22.8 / 24.8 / 24.5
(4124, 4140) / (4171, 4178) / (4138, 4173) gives -2.2 AA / 24.6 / 25.6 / 23.6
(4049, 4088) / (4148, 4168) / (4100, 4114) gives 1.3 AA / 24.8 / 23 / 26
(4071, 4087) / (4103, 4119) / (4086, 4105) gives -0.8 AA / 24.1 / 23.9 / 21.8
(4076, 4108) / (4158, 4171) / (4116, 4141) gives 0.1 AA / 23.8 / 24.4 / 25.2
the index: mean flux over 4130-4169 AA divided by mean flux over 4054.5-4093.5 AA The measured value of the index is 1.0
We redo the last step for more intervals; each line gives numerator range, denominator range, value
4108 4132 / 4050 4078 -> 0.92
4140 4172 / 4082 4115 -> 1.11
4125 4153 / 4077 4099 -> 1.07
